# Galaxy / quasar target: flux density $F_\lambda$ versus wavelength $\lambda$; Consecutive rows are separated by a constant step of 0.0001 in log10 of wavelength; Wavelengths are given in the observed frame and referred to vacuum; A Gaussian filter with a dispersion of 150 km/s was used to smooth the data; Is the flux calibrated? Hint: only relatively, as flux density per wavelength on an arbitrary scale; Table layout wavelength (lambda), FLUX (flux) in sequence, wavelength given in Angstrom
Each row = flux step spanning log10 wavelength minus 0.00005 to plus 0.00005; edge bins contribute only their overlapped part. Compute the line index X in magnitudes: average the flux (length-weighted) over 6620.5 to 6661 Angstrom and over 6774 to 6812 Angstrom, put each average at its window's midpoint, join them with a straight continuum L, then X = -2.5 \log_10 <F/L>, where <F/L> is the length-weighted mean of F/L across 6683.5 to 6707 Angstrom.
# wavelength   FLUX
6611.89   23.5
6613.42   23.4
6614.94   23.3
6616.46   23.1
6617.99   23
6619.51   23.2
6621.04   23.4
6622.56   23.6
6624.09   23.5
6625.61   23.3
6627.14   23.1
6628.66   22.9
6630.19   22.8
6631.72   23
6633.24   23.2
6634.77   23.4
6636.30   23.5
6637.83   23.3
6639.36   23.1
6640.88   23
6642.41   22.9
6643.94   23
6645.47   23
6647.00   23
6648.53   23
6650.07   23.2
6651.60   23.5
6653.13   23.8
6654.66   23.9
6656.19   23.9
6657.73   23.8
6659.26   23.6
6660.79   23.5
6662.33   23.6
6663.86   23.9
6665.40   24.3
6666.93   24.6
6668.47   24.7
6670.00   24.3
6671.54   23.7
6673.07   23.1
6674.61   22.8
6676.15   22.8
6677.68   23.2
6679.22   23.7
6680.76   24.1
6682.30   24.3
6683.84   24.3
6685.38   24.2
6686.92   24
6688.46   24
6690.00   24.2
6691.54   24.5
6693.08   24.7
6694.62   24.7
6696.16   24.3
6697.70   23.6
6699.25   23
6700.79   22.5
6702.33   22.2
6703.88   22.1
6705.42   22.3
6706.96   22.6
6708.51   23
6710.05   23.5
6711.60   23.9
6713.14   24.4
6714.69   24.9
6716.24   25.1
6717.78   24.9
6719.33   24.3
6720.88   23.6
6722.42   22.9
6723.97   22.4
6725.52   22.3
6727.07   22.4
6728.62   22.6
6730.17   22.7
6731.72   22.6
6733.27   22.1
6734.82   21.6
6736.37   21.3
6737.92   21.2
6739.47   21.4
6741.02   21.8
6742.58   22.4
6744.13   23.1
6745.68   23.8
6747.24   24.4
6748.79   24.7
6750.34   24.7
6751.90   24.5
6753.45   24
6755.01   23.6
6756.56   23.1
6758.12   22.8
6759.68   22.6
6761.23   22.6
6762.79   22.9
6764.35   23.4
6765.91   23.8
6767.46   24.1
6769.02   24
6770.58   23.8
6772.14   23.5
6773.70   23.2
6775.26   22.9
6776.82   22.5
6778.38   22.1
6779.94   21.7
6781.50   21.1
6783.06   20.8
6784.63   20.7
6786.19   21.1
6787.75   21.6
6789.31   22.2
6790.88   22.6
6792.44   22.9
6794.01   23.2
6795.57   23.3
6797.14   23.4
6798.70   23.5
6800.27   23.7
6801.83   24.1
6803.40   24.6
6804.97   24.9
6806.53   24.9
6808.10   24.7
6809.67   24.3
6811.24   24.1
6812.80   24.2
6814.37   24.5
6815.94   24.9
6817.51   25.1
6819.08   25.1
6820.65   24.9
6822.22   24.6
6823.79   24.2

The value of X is -0.02 mag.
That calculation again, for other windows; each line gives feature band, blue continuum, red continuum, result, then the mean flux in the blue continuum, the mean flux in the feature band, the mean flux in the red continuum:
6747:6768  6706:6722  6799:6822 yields 0.03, 24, 23.6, 24.6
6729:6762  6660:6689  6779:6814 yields 0.02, 23.8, 22.9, 23.1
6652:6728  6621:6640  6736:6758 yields -0.02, 23.2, 23.7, 23.2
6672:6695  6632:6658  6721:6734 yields -0.04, 23.3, 23.9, 22.6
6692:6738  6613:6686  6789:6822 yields 0.03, 23.5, 23.2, 24.1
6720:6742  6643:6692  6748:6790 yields 0.05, 23.7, 22.2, 22.9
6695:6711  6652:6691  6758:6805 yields 0.03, 23.9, 23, 22.9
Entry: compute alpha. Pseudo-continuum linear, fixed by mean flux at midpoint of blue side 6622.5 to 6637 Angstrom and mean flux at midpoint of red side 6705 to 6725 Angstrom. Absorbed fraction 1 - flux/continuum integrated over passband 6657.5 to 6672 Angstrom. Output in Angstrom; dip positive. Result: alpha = -0.4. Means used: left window 23.2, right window 23.7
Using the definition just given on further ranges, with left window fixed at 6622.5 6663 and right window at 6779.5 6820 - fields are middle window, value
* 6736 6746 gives 0.5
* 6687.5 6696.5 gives -0.4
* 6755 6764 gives 0.2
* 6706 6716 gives -0.2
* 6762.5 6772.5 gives -0.1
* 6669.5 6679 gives 0.0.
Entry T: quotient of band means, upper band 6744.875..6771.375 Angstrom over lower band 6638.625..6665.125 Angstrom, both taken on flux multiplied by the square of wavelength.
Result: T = 1.0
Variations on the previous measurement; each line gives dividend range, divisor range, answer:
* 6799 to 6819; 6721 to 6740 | 1.13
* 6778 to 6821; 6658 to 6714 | 1.02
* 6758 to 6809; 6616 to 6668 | 1.03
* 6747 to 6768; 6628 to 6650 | 1.06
